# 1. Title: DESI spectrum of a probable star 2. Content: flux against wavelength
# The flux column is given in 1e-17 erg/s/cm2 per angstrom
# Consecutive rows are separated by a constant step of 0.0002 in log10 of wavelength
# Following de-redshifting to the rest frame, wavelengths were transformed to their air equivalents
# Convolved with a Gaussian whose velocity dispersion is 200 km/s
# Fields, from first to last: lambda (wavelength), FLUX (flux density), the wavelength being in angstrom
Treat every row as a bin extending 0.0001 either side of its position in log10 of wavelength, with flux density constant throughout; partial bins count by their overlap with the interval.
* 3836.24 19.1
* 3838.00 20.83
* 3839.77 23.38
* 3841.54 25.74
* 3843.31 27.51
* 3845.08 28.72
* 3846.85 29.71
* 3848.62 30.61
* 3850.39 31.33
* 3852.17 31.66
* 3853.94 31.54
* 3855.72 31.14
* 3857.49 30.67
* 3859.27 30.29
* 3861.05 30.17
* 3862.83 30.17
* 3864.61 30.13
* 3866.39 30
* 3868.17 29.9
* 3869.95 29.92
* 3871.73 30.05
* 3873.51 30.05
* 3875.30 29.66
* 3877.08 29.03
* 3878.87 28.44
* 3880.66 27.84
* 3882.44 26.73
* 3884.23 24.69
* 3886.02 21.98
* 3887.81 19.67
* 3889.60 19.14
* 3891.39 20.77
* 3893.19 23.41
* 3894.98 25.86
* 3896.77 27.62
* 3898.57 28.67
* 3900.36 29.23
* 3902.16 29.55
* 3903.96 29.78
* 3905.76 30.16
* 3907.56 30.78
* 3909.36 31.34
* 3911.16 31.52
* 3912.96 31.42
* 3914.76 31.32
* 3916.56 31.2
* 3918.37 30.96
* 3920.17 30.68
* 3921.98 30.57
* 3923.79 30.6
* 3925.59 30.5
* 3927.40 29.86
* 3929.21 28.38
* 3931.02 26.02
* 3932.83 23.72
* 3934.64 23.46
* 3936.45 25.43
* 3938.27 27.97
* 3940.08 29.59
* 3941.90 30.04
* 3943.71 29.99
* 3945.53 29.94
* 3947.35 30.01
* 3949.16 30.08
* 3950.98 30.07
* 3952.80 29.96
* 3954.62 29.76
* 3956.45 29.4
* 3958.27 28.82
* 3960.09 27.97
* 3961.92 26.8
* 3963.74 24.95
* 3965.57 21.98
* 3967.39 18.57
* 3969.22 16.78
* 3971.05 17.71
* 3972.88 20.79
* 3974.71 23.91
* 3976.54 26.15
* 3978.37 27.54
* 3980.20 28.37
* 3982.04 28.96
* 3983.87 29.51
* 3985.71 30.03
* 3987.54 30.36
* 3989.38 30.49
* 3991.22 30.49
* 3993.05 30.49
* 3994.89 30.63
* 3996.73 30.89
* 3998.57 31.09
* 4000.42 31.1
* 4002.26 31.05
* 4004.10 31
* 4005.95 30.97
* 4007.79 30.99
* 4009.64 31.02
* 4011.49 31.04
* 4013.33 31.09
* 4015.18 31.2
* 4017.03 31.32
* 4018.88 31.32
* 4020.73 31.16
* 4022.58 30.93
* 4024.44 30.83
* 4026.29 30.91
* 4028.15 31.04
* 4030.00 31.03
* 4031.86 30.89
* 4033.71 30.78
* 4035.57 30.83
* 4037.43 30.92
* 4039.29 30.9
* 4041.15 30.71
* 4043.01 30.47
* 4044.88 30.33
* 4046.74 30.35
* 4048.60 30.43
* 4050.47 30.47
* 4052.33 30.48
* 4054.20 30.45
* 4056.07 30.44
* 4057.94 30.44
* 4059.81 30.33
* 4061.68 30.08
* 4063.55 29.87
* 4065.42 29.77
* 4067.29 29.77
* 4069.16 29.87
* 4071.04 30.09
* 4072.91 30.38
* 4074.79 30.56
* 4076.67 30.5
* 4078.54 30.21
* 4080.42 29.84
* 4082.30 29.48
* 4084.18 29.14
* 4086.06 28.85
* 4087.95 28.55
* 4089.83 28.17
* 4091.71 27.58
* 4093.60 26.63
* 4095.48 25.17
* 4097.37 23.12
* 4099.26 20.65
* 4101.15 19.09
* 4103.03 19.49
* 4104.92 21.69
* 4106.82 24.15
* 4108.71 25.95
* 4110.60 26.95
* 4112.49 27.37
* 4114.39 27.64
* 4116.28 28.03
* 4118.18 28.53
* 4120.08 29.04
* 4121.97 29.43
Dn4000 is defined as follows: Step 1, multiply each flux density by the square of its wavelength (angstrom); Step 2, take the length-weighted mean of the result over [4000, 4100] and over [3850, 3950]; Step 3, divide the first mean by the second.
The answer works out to 1.1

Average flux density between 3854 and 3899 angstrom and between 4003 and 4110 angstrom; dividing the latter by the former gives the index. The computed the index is 1.1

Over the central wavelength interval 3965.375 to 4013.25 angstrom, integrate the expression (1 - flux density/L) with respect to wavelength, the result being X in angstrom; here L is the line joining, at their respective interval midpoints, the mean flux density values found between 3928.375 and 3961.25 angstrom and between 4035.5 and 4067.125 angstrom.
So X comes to 2.2 angstrom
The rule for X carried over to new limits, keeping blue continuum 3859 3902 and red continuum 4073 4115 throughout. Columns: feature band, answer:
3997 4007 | -1.6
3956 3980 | 2.6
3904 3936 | -2.9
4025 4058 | -5.0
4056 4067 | -1.5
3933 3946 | -0.4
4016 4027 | -1.8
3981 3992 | -1.3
